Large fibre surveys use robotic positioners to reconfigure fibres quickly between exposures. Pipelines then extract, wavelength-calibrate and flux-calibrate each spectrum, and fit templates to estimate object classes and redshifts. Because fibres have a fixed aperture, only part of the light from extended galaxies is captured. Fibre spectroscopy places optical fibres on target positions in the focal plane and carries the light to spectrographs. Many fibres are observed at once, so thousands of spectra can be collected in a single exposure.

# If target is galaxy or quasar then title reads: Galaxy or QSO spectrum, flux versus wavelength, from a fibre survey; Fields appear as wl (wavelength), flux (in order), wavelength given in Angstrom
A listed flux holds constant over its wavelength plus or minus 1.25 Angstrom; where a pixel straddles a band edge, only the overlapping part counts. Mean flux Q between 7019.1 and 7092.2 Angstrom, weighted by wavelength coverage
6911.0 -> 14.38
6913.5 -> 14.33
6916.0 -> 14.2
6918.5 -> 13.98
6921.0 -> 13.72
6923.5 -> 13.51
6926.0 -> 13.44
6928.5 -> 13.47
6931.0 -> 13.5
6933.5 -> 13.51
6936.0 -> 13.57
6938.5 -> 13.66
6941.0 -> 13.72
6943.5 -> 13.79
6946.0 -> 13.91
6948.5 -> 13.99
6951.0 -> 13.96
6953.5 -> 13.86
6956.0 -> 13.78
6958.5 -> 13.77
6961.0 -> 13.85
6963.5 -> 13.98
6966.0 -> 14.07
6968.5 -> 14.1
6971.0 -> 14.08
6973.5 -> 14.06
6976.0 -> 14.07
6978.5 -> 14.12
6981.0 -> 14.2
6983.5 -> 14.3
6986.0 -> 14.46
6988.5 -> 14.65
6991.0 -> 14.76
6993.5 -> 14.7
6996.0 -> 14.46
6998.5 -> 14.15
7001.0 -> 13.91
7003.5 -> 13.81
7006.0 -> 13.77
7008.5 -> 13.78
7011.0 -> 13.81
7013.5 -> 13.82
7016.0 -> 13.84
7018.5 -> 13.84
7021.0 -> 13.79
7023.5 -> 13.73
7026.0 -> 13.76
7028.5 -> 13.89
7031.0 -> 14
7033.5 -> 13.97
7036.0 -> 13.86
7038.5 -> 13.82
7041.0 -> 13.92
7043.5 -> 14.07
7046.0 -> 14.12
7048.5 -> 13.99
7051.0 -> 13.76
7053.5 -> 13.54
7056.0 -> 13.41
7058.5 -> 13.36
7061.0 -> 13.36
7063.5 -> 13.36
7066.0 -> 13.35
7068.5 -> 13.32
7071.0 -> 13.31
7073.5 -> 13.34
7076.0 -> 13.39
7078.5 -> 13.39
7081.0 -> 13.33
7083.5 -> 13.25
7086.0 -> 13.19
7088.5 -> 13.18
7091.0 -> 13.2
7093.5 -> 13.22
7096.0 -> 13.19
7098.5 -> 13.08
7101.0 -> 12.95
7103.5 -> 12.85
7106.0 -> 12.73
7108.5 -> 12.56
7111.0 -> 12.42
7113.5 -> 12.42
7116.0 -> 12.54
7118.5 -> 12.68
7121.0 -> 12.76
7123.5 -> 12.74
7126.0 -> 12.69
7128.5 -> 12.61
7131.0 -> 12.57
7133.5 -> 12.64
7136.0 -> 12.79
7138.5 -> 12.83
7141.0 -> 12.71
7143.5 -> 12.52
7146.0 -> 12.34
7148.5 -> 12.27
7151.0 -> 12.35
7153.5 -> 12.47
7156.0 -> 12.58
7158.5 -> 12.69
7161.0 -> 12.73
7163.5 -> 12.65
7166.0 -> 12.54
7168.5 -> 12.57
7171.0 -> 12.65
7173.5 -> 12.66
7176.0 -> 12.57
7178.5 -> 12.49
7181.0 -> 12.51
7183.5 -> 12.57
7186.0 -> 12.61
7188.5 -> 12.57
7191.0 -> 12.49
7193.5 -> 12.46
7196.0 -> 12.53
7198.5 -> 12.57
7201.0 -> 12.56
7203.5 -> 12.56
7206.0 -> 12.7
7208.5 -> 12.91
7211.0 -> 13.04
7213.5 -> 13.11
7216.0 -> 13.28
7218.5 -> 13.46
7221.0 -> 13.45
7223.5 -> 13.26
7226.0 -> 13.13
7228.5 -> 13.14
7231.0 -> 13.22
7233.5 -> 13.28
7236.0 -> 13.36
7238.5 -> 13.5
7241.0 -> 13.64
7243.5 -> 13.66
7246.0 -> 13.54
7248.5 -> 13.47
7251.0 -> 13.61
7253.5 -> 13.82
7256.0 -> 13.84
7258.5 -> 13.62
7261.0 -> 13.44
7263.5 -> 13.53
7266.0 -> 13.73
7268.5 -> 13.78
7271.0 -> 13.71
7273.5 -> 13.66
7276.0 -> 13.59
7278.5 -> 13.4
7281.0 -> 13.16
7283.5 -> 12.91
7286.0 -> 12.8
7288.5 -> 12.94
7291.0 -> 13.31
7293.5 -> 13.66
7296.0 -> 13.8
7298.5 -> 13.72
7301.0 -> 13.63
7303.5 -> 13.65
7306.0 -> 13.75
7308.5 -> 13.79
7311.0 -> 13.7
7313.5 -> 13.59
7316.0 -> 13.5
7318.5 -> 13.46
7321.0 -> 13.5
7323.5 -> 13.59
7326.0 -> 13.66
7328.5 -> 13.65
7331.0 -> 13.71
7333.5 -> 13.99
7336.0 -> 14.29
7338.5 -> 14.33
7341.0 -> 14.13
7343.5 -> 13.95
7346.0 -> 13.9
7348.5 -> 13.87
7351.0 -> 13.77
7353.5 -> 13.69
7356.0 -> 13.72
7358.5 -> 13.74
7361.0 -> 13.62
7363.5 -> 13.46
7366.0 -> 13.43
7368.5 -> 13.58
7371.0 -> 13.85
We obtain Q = 13.6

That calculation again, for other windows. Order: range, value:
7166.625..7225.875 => 12.8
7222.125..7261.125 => 13.5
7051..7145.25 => 13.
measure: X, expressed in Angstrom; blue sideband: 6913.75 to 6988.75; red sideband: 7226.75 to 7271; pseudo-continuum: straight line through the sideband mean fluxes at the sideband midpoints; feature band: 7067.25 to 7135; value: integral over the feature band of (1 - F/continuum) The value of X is 3.8 Angstrom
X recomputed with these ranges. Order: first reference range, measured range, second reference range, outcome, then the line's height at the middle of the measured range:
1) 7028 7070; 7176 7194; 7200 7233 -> 0.90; 13.2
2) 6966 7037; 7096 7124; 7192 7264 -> 1.92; 13.7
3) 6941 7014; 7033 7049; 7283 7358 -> 0.03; 14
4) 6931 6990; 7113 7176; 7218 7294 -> 4.79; 13.6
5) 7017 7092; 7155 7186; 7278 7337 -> 2.22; 13.6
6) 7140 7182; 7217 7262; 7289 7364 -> -1.23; 13.1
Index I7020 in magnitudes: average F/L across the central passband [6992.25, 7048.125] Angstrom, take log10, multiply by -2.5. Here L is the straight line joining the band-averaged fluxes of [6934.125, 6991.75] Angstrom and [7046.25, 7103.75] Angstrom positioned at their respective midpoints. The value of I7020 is -0.02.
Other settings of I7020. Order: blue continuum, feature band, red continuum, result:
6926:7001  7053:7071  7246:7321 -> 0.039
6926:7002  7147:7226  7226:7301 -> 0.074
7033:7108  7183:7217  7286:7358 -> 0.071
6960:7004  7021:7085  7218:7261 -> 0.030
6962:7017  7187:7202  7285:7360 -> 0.110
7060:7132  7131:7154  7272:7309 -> 0.047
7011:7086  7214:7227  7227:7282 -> 0.020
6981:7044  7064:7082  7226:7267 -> 0.044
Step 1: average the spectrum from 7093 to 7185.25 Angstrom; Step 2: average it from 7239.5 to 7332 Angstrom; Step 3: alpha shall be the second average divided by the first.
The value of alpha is 1.1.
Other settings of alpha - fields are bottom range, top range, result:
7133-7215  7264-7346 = 1.08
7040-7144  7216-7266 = 1.03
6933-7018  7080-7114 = 0.93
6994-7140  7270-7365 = 1.02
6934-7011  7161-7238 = 0.91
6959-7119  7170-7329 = 0.97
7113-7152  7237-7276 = 1.08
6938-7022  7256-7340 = 0.97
